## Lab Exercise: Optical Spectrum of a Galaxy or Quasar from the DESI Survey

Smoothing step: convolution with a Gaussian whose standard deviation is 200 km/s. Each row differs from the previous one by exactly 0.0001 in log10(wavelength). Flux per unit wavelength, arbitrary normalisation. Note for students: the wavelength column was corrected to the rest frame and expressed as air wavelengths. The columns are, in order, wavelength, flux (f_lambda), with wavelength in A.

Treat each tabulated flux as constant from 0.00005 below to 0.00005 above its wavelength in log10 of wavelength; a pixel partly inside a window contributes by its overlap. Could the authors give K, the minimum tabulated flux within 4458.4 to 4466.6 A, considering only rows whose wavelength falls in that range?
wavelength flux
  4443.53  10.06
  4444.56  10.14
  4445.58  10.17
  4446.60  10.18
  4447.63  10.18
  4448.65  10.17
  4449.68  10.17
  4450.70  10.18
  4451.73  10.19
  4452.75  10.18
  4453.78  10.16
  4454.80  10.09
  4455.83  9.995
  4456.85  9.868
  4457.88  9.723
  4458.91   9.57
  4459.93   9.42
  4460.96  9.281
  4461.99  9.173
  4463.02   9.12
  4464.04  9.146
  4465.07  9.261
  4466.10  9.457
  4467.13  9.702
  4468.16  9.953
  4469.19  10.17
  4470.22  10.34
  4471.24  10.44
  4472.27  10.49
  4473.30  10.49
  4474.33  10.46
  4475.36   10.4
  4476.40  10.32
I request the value 9.12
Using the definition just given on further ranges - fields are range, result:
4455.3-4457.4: 9.868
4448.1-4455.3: 10.09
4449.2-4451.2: 10.17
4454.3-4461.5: 9.281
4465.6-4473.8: 9.457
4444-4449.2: 10.14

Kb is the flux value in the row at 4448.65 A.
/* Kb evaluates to 10.17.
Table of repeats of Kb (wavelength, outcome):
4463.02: 9.12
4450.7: 10.18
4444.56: 10.14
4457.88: 9.723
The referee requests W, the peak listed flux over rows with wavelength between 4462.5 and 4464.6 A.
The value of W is 9.146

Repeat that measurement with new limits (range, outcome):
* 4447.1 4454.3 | 10.19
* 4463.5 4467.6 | 9.702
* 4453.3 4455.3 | 10.16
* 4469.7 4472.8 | 10.49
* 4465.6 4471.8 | 10.44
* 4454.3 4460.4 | 10.09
